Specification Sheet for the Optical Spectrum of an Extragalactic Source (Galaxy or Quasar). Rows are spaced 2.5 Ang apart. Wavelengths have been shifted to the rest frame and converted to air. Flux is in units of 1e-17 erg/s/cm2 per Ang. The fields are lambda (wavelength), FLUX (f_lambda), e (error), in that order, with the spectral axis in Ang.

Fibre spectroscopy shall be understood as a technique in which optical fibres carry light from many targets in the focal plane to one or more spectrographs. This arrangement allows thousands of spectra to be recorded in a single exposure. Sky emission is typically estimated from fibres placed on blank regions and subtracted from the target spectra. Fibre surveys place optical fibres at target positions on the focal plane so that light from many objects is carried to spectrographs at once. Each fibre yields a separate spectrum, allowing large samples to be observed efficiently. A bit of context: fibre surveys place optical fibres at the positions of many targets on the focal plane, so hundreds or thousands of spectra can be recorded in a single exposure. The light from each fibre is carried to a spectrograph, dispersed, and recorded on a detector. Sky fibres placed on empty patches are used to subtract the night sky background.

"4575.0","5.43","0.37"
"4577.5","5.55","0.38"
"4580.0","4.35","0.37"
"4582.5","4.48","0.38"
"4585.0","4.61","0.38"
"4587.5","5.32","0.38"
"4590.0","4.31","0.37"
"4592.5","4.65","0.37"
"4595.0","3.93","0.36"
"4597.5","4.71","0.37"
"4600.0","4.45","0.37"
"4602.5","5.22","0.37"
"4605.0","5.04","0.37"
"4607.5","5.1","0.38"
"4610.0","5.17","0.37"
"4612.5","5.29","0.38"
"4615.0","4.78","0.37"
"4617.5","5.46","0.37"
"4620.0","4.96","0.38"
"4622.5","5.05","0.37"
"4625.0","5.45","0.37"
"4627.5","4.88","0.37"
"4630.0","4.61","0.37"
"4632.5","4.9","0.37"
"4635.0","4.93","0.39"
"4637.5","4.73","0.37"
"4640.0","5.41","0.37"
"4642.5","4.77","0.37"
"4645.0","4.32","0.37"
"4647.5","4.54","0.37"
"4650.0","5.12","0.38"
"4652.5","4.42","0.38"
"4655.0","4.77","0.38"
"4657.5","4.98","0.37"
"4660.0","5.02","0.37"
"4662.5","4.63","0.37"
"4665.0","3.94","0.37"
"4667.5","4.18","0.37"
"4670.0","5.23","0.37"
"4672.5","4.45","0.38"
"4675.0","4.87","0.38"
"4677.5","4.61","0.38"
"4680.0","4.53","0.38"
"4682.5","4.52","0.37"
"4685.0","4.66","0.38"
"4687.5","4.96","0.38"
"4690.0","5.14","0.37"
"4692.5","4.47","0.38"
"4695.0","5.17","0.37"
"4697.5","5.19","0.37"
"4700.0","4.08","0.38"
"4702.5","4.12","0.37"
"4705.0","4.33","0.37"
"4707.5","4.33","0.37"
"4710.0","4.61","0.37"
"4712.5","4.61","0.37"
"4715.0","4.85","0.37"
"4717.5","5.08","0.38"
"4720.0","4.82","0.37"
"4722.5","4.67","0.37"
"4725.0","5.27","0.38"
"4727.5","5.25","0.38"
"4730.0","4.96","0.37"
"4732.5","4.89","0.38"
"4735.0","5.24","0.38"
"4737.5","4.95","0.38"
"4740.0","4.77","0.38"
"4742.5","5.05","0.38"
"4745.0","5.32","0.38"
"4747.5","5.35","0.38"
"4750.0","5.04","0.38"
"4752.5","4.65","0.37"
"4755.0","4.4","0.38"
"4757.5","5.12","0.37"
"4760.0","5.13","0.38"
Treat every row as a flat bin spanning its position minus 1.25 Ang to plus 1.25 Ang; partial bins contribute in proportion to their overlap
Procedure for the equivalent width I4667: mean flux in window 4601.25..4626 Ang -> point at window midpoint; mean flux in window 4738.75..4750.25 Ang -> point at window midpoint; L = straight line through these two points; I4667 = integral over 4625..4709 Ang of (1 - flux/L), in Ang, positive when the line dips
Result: 7.1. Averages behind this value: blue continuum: 5.15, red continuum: 5.11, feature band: 4.7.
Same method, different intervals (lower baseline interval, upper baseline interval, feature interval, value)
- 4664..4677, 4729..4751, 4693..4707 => 0.6 Ang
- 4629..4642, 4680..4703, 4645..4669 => 1.1 Ang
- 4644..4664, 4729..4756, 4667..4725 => 1.8 Ang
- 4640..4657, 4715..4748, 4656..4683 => 0.9 Ang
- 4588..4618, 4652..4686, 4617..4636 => -1.0 Ang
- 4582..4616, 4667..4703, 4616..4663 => -1.4 Ang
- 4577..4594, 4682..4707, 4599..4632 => -2.4 Ang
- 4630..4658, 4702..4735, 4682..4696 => -0.1 Ang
